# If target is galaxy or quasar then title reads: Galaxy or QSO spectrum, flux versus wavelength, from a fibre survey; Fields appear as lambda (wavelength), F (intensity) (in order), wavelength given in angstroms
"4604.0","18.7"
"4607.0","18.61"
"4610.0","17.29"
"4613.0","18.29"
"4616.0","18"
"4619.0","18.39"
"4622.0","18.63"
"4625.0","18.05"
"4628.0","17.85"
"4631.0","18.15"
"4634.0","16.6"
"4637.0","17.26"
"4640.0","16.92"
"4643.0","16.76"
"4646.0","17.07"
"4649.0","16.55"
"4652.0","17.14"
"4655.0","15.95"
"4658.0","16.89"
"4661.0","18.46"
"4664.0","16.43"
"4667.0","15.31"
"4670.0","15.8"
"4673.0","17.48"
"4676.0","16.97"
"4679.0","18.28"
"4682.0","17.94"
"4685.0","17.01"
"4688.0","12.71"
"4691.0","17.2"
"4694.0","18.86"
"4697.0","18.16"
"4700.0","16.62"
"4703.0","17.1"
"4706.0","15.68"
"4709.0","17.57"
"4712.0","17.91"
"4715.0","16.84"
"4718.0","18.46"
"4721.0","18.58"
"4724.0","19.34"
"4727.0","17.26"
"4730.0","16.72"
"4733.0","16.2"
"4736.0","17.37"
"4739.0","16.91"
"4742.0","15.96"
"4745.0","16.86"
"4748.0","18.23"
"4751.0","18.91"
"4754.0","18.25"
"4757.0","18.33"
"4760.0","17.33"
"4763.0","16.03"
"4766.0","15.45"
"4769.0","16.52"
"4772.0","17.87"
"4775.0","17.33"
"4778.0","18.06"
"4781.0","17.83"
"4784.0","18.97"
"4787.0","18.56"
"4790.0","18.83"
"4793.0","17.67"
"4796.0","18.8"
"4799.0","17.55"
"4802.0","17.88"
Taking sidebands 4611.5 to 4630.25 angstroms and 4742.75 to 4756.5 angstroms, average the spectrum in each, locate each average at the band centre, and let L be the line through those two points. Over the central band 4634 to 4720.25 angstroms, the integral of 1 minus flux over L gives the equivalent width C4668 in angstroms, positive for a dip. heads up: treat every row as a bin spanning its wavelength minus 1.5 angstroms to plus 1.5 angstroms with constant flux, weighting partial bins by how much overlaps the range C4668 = 5.3 angstroms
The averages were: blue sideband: 18.2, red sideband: 18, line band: 17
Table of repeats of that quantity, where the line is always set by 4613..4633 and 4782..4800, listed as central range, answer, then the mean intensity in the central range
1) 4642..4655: 1.0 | 16.8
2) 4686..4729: 2.3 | 17.3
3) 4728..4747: 1.7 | 16.7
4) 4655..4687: 2.3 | 16.9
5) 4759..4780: 1.6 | 17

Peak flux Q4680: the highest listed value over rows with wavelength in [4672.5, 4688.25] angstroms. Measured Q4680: 18.28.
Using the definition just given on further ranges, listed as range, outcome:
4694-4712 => 18.86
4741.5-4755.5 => 18.91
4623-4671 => 18.46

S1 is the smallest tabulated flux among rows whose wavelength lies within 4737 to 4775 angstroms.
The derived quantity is 15.45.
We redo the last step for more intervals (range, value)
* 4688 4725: 12.71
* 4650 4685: 15.31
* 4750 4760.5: 17.33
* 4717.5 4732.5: 16.72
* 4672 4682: 16.97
